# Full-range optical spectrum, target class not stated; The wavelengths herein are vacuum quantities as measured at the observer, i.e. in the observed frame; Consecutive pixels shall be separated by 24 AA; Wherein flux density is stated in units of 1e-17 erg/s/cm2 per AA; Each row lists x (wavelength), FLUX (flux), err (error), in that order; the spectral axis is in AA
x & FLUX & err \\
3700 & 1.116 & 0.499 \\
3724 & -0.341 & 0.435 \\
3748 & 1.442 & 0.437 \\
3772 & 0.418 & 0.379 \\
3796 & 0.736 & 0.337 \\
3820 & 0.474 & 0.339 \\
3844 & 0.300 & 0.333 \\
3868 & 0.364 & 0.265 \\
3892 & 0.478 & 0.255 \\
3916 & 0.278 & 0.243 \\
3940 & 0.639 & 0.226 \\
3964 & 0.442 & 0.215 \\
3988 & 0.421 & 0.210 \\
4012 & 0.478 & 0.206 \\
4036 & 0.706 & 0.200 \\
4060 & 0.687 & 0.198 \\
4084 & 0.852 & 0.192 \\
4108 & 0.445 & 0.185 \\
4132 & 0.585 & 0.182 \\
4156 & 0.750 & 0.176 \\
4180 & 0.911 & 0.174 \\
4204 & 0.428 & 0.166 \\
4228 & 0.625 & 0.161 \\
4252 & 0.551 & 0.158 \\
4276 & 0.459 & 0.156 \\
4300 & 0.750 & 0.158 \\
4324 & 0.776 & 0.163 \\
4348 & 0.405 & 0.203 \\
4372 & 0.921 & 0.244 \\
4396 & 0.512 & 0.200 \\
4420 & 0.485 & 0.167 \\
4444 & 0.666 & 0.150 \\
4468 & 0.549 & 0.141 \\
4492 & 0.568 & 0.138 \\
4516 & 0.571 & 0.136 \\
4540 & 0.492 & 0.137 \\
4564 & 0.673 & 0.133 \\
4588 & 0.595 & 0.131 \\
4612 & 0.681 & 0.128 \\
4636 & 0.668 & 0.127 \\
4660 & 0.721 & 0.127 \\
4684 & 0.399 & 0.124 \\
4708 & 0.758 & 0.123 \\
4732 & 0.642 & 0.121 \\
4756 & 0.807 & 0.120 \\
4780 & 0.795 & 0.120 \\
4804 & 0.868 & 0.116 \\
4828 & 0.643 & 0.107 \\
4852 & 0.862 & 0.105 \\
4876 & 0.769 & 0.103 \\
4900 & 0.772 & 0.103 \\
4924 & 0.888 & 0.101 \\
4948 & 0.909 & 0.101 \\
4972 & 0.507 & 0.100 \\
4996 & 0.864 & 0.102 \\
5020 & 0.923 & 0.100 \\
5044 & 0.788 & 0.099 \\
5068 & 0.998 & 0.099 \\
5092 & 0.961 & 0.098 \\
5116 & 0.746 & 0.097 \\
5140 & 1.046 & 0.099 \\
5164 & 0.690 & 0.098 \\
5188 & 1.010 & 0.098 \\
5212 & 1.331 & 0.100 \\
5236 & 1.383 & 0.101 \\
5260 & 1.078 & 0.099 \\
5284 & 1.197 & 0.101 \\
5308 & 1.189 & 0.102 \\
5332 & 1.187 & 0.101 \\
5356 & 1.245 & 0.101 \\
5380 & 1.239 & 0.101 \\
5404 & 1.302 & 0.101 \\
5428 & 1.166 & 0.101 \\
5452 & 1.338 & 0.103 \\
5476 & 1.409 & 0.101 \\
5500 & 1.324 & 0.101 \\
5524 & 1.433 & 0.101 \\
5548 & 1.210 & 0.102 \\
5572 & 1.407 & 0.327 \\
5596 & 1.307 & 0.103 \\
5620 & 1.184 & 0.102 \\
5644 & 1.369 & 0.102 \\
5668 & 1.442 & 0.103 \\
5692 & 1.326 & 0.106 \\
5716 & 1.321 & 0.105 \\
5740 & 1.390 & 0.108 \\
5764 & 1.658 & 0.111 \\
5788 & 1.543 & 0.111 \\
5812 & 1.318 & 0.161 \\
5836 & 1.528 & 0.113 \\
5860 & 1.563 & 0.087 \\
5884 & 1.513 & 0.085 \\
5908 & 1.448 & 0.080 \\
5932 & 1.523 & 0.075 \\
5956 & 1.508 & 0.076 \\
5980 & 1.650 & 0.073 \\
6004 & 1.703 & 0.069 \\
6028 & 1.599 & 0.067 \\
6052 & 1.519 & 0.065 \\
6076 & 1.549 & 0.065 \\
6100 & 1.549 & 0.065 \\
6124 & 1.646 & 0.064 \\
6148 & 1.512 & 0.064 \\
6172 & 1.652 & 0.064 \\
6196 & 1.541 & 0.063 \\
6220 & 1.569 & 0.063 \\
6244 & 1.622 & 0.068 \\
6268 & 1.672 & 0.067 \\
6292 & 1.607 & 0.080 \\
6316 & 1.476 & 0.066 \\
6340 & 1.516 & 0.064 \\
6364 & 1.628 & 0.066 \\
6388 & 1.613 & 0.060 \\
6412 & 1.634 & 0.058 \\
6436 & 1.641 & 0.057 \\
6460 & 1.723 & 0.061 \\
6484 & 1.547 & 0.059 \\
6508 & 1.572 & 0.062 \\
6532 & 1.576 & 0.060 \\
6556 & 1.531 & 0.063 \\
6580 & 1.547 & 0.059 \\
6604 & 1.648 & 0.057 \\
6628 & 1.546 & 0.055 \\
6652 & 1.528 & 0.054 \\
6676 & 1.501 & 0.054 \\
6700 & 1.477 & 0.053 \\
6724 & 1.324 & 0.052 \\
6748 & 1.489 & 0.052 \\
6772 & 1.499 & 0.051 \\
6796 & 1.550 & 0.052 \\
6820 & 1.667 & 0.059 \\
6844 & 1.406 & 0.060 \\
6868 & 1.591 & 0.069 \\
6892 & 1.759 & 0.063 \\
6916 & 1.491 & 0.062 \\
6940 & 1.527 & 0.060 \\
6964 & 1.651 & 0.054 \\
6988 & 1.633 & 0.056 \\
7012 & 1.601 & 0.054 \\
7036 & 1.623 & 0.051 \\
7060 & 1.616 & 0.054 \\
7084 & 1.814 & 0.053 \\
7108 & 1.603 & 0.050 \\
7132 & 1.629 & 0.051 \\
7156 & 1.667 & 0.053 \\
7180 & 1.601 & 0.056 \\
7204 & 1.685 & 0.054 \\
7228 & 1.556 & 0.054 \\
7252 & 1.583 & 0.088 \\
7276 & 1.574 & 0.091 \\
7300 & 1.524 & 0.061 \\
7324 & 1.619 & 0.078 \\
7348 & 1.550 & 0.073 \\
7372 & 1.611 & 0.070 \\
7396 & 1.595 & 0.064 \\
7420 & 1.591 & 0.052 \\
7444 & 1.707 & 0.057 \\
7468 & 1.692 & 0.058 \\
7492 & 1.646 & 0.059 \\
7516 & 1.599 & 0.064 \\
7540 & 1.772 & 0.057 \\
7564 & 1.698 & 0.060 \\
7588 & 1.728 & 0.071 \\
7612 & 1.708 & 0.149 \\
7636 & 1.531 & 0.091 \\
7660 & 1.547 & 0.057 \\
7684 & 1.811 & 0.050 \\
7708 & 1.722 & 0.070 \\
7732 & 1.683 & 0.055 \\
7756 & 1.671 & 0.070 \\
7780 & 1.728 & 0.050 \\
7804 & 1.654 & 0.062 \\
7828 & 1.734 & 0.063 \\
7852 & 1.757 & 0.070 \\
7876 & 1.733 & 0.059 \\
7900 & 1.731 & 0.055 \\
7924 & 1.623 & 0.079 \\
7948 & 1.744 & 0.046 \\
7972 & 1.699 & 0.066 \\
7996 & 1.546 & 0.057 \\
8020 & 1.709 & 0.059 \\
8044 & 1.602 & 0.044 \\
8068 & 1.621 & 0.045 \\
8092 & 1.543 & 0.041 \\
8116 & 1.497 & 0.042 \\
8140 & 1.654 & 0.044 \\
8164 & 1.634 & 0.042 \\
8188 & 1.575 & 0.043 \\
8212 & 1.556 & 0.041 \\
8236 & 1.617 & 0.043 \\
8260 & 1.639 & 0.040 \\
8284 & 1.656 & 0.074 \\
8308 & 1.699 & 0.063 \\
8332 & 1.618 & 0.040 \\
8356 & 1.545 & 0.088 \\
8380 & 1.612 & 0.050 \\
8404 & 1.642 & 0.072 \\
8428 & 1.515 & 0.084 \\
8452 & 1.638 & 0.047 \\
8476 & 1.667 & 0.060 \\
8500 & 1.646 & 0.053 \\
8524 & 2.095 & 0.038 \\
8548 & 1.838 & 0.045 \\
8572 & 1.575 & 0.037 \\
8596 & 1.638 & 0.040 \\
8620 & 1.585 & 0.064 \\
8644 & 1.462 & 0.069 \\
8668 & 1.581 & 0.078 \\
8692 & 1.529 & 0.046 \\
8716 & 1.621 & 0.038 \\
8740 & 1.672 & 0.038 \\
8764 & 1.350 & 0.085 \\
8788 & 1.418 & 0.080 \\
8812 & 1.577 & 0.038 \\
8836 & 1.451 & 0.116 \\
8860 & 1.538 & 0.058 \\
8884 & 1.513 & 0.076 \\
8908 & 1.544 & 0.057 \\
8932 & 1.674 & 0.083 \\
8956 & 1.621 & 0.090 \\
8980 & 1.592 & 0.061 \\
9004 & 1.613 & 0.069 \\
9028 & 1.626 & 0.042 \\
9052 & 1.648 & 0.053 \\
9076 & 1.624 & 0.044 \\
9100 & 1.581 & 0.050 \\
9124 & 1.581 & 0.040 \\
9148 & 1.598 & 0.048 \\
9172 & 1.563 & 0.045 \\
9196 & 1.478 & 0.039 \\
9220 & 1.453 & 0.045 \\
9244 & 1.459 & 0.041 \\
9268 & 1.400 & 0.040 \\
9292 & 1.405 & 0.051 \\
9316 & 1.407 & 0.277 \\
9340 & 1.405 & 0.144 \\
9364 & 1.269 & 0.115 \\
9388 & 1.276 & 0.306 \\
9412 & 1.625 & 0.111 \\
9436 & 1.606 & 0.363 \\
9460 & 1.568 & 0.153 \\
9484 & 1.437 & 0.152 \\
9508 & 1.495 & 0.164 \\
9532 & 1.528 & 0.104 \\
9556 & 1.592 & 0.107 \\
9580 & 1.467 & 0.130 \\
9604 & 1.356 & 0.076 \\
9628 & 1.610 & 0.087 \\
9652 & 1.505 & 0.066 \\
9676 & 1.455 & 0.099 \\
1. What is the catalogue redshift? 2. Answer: 0.30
